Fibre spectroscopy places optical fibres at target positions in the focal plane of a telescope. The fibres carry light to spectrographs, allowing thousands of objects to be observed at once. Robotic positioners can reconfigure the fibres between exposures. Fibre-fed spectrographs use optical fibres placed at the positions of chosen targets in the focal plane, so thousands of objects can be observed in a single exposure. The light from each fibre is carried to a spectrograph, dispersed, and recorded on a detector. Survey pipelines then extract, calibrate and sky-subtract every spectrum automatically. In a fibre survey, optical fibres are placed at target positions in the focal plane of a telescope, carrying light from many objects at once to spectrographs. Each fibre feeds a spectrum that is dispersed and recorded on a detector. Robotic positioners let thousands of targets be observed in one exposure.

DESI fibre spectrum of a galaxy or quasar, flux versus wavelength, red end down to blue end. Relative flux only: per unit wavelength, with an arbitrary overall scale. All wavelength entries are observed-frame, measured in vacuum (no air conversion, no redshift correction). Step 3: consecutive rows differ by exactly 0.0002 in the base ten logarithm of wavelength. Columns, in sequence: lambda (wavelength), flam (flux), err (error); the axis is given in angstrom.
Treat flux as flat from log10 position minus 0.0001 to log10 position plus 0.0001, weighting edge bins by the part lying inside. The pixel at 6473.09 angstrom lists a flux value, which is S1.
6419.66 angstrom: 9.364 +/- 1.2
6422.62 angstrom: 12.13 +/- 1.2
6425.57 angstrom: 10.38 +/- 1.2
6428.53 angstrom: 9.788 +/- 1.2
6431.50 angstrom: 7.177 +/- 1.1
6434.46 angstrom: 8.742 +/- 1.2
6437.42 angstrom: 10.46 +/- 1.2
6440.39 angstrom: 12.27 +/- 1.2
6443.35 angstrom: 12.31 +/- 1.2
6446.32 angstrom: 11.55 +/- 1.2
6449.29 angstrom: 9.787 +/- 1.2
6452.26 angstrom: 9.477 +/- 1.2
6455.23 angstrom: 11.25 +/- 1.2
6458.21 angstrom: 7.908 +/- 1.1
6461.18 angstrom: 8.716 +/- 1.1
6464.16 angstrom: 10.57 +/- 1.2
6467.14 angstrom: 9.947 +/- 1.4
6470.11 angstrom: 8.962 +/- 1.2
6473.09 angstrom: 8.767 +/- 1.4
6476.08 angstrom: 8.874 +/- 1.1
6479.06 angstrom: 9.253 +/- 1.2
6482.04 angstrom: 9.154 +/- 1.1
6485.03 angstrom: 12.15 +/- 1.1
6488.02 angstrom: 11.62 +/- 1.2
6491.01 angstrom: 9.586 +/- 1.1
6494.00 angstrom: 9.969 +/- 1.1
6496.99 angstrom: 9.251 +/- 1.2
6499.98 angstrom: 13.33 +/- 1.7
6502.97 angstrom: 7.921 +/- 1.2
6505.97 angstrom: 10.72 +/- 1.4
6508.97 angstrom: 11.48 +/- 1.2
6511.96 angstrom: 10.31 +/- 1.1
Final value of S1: 8.767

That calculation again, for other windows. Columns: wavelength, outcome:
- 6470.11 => 8.962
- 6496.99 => 9.251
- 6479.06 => 9.253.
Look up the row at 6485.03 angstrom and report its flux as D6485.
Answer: 12.15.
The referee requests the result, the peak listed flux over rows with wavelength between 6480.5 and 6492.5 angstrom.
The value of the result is 12.15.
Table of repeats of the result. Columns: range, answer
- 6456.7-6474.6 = 10.57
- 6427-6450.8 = 12.31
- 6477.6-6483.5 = 9.253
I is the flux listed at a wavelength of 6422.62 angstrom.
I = 12.13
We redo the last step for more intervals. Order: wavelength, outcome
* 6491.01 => 9.586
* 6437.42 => 10.46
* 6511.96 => 10.31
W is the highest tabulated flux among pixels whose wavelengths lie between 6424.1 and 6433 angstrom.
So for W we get 10.38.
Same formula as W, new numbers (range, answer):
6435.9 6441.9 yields 12.27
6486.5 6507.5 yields 13.33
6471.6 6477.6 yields 8.874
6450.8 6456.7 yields 11.25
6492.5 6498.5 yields 9.969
